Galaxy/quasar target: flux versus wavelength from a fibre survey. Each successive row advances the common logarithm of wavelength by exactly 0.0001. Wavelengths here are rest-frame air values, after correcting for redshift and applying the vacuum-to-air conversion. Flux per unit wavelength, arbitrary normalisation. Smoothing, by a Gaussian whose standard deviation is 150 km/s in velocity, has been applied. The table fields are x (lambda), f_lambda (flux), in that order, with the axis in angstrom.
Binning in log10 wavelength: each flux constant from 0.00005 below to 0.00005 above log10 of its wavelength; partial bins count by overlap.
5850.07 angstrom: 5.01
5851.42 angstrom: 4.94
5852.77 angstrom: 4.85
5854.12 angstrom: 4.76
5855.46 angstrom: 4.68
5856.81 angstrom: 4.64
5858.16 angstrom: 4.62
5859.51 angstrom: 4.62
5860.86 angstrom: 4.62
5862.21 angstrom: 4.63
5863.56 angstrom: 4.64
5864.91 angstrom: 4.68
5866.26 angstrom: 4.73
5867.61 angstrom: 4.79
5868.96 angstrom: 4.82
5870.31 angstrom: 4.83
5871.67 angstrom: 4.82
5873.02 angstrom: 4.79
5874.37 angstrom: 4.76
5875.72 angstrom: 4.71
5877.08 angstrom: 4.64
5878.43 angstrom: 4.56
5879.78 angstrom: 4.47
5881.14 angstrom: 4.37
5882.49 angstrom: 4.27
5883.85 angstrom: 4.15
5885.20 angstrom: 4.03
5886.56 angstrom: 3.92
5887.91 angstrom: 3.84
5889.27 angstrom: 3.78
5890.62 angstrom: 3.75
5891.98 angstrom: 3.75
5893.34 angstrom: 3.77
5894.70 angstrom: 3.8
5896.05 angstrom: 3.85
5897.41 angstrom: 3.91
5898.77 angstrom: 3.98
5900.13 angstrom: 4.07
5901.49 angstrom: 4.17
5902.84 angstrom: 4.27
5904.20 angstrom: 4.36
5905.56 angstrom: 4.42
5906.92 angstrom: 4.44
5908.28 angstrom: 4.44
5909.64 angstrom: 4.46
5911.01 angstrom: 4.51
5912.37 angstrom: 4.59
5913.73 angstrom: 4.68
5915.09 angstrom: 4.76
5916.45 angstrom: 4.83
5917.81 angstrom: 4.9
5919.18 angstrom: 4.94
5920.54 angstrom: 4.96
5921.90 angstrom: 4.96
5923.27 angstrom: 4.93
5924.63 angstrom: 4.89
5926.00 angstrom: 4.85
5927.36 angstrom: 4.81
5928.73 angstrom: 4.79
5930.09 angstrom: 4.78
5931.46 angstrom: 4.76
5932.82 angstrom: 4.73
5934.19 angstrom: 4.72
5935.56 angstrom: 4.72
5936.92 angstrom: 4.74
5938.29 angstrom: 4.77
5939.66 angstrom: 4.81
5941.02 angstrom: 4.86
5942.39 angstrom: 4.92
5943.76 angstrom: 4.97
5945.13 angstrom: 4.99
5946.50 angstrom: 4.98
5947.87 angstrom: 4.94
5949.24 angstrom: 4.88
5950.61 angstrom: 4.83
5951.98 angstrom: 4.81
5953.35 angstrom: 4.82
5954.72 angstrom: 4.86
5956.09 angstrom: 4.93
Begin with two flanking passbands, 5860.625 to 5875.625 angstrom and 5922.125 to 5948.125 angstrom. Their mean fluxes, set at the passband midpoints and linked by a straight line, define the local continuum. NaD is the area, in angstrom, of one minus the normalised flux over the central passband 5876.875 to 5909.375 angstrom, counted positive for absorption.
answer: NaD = 4.5 angstrom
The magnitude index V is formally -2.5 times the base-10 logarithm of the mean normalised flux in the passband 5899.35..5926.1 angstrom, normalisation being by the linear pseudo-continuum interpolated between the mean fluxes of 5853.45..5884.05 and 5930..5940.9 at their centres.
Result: 0.02 mag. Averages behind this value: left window 4.64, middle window 4.61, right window 4.76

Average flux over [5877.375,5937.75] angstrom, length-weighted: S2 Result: 4.43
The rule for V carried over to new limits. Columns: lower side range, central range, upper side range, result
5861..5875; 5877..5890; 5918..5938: 0.141 mag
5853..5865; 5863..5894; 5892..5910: 0.009 mag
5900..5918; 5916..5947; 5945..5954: -0.032 mag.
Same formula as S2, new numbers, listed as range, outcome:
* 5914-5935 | 4.84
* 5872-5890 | 4.34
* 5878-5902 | 4.02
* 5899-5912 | 4.34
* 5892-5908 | 4.09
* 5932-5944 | 4.8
